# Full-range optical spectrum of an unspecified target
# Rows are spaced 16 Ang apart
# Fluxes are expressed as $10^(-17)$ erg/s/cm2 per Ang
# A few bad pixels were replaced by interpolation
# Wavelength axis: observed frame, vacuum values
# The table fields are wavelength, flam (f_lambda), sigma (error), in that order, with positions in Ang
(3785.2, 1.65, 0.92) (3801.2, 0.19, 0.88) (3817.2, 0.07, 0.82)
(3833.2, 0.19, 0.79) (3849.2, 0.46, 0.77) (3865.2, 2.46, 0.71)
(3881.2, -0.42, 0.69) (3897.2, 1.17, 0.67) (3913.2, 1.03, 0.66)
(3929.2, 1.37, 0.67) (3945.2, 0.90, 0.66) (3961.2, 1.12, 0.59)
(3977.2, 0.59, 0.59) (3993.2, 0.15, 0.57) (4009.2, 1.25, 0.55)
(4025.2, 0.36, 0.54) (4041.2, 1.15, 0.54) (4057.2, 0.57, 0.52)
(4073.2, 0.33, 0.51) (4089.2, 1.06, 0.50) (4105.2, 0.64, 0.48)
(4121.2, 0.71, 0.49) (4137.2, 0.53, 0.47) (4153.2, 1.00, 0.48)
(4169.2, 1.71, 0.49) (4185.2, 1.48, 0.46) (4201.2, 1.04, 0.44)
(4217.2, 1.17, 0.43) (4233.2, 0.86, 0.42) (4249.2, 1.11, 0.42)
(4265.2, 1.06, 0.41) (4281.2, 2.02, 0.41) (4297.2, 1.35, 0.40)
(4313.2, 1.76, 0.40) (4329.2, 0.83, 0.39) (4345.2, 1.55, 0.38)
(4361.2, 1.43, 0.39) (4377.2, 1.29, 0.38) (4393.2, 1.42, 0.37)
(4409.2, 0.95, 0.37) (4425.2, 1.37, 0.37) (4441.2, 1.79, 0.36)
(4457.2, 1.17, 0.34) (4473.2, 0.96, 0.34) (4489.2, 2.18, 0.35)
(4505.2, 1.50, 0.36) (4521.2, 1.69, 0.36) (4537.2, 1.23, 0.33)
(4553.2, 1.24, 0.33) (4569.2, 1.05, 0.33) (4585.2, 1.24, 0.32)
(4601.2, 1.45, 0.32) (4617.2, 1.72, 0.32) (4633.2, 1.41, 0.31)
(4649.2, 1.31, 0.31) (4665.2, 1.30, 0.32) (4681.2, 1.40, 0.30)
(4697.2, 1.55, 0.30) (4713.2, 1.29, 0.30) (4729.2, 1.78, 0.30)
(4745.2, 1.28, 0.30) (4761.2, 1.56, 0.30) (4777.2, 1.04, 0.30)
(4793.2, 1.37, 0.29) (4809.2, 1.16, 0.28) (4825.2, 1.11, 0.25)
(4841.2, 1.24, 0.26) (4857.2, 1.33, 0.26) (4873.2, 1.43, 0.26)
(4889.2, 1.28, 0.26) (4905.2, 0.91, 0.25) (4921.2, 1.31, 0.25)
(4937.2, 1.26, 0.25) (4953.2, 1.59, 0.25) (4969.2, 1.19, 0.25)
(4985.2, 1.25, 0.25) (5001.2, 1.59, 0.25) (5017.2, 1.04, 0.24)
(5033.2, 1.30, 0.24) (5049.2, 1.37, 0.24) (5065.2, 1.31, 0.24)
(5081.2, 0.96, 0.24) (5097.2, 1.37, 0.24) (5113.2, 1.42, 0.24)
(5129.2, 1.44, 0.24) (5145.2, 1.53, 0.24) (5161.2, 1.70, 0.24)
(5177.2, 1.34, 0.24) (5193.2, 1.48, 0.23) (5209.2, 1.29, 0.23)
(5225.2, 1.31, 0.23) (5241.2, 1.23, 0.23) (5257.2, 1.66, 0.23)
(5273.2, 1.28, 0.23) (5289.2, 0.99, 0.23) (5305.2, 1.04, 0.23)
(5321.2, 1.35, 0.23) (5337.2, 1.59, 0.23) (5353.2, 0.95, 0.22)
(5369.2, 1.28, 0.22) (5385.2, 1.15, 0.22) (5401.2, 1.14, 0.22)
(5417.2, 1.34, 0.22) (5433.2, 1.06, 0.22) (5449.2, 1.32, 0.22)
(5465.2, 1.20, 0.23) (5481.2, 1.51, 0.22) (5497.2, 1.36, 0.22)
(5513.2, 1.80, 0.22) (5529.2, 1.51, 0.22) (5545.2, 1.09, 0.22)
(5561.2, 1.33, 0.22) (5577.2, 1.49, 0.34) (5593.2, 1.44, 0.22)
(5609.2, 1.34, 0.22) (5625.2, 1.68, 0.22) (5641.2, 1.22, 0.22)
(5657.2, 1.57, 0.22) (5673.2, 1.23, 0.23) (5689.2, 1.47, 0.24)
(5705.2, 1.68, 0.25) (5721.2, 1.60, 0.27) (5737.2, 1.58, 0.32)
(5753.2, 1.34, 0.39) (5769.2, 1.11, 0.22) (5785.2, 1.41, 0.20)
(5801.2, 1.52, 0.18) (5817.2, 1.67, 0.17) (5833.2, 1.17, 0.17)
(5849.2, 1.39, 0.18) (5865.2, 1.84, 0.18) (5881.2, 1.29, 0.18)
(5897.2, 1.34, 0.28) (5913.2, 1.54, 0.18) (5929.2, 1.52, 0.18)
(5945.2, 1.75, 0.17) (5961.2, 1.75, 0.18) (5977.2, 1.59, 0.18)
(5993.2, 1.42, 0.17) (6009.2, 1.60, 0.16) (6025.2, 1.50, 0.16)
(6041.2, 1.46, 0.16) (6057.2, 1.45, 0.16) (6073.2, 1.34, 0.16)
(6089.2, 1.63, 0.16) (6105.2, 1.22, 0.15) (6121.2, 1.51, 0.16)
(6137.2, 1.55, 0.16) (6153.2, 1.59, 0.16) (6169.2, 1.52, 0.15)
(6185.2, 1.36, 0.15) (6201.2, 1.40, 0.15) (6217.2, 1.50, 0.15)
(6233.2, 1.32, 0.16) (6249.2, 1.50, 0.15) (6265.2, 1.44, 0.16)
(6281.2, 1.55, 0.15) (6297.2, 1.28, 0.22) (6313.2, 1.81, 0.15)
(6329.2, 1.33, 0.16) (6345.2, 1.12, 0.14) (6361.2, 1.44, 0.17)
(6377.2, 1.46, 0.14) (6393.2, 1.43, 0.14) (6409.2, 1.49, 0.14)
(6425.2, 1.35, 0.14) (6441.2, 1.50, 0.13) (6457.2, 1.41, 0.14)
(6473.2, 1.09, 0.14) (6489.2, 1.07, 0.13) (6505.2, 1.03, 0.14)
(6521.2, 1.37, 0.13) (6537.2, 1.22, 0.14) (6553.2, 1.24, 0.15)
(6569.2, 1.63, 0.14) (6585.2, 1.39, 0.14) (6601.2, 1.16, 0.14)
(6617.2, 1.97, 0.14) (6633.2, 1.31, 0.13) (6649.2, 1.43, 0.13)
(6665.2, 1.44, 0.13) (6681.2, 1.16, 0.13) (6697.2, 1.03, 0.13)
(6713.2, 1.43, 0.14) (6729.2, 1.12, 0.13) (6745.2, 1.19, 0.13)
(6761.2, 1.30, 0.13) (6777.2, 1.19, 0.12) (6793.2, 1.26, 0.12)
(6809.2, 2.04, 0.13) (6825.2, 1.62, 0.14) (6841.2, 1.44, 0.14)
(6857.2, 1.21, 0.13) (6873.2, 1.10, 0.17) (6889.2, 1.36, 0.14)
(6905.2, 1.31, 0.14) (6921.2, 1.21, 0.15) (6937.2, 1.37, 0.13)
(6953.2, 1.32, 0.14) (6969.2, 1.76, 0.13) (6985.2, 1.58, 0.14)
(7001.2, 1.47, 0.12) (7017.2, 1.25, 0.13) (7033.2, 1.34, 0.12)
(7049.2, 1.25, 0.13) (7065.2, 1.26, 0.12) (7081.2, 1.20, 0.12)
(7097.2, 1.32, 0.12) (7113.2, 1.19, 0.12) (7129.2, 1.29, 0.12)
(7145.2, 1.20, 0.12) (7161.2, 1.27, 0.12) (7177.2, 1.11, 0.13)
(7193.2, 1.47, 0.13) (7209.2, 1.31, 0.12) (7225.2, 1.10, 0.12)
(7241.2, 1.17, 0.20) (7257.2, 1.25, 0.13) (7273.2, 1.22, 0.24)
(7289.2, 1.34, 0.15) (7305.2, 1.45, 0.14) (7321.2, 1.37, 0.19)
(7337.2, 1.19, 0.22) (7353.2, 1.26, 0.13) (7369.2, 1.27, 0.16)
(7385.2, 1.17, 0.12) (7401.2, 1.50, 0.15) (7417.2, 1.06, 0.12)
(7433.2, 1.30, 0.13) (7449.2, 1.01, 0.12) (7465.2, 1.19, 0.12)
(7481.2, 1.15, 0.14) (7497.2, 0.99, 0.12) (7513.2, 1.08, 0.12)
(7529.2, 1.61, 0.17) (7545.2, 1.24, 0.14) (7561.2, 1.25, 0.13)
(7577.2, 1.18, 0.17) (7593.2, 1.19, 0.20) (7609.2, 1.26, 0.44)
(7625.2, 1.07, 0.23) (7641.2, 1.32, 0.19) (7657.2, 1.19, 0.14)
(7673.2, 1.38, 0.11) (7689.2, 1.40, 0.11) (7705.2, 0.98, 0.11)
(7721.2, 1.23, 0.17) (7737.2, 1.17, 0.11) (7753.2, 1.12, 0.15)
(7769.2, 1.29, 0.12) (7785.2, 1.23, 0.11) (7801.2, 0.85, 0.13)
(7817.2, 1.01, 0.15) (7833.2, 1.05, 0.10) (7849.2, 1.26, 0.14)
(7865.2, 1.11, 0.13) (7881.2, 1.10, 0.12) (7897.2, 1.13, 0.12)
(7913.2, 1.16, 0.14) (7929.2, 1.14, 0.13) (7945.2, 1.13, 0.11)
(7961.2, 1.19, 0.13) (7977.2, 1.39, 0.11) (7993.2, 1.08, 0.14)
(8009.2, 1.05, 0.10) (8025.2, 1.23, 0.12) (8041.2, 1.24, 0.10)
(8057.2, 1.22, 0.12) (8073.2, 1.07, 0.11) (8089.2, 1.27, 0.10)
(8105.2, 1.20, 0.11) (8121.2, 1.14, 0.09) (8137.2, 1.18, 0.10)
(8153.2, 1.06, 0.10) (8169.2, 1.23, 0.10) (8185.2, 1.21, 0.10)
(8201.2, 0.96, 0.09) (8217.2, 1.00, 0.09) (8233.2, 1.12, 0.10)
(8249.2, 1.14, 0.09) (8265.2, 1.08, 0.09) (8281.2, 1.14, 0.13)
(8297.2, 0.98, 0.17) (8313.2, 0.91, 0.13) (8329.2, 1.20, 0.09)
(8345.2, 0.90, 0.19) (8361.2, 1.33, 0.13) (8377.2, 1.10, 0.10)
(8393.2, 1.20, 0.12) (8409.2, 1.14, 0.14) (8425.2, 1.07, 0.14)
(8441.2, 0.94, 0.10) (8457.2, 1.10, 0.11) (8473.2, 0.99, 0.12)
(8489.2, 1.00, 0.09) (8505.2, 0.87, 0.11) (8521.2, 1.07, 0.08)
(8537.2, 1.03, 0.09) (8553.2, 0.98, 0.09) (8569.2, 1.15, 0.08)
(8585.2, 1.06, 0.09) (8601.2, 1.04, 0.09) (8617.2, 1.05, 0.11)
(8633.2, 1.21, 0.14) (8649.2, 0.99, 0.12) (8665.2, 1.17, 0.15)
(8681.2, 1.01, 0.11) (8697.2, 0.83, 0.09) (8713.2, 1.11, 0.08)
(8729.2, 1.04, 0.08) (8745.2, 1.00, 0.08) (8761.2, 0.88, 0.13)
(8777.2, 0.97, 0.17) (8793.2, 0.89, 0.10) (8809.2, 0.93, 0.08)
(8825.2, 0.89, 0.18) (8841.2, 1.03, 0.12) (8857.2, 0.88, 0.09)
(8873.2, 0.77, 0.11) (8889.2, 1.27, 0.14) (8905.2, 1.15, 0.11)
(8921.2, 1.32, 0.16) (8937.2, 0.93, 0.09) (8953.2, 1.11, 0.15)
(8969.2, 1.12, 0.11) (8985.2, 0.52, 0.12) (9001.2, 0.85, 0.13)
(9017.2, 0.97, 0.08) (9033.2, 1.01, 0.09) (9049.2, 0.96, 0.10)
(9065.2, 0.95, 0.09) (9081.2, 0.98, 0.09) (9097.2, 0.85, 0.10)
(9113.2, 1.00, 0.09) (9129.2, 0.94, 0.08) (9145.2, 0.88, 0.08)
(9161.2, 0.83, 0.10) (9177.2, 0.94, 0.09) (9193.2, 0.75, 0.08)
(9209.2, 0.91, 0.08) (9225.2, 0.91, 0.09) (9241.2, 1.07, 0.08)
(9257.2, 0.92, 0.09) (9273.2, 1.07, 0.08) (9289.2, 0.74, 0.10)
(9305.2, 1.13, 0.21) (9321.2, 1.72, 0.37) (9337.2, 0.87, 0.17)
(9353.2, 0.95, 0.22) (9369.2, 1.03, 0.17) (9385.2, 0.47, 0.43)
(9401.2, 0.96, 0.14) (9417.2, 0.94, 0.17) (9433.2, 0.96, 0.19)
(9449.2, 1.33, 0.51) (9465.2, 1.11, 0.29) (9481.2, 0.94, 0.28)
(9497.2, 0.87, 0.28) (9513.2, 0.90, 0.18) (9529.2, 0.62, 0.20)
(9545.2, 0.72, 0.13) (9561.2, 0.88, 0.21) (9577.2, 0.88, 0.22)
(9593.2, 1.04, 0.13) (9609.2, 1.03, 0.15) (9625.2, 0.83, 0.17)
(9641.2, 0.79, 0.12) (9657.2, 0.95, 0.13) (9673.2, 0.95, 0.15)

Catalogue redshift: 0.04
